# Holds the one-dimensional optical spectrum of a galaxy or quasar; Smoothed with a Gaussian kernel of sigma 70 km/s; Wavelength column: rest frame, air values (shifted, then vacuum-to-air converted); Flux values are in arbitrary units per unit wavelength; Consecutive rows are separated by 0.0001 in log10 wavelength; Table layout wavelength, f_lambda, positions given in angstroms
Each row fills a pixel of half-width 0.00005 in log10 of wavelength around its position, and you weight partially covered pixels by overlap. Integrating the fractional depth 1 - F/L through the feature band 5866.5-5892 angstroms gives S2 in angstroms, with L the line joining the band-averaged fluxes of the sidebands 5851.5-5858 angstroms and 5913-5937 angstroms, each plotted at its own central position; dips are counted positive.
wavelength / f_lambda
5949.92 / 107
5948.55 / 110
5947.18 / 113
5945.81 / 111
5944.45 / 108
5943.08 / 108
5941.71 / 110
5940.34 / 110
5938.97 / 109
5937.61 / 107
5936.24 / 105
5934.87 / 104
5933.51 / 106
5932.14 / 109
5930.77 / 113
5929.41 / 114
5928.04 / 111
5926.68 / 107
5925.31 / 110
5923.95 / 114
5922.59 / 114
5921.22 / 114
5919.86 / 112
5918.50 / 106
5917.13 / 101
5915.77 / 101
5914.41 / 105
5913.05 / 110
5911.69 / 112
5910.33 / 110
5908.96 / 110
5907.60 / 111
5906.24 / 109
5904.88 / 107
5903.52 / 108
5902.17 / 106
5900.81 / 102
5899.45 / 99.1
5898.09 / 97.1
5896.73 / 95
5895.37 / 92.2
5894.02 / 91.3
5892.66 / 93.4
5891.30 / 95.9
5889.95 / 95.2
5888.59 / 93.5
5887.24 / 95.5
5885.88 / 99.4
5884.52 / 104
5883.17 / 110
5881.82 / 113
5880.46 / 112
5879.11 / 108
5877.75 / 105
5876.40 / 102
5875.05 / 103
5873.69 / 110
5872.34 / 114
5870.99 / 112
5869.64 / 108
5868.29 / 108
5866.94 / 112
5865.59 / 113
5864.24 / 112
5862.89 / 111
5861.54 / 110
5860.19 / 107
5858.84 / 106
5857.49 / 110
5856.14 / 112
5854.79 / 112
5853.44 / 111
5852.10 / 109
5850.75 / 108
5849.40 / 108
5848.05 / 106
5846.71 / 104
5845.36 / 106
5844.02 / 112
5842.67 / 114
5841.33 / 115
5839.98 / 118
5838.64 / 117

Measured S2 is 1.1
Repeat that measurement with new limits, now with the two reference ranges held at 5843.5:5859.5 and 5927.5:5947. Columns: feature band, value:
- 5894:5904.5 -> 0.9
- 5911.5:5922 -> 0.1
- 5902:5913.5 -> 0.0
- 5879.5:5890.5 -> 0.6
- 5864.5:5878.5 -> 0.0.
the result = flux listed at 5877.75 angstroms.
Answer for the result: 105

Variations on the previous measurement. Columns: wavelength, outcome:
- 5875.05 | 103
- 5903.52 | 108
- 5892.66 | 93.4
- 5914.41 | 105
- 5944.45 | 108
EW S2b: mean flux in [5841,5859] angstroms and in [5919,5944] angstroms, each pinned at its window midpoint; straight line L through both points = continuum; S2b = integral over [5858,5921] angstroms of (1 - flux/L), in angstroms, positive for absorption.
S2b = 2.5 angstroms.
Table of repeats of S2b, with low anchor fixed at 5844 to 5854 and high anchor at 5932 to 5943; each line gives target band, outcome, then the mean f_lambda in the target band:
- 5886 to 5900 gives 1.64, 95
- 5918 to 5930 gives -0.44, 111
